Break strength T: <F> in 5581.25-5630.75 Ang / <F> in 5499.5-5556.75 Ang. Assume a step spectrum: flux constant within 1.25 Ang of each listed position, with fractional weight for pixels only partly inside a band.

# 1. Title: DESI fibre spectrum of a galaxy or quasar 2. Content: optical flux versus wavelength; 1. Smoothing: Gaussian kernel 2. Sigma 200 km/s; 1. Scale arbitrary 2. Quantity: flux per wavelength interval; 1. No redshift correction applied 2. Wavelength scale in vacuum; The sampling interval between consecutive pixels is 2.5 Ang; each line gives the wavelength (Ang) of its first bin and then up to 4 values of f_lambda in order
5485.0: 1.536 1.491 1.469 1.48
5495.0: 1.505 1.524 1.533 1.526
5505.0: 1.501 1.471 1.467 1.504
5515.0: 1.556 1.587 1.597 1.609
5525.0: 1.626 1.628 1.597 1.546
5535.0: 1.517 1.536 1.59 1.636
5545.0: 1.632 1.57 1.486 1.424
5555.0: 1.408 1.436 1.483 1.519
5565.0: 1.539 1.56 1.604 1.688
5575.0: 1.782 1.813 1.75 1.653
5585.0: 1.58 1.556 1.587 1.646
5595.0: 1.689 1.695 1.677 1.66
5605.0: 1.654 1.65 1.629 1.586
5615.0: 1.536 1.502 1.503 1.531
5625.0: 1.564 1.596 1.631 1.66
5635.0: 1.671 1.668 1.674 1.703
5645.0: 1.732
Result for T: 1.04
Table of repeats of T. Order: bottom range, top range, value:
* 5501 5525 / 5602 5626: 1.03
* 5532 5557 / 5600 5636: 1.05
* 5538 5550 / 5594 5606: 1.05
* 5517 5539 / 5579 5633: 1.02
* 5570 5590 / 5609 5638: 0.95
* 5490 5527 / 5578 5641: 1.06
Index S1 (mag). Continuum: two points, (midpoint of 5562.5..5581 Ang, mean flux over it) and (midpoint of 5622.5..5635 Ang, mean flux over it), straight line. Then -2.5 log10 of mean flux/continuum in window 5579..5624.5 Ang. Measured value 0.015 mag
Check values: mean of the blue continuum 1.66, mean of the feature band 1.61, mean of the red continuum 1.61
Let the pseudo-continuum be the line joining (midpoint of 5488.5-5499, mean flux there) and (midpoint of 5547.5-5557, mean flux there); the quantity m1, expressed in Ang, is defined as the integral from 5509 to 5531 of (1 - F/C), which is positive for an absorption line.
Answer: -1.5 Ang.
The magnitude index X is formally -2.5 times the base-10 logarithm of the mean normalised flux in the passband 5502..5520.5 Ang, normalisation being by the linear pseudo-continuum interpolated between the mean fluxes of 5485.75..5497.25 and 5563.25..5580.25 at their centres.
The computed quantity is 0.01 mag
